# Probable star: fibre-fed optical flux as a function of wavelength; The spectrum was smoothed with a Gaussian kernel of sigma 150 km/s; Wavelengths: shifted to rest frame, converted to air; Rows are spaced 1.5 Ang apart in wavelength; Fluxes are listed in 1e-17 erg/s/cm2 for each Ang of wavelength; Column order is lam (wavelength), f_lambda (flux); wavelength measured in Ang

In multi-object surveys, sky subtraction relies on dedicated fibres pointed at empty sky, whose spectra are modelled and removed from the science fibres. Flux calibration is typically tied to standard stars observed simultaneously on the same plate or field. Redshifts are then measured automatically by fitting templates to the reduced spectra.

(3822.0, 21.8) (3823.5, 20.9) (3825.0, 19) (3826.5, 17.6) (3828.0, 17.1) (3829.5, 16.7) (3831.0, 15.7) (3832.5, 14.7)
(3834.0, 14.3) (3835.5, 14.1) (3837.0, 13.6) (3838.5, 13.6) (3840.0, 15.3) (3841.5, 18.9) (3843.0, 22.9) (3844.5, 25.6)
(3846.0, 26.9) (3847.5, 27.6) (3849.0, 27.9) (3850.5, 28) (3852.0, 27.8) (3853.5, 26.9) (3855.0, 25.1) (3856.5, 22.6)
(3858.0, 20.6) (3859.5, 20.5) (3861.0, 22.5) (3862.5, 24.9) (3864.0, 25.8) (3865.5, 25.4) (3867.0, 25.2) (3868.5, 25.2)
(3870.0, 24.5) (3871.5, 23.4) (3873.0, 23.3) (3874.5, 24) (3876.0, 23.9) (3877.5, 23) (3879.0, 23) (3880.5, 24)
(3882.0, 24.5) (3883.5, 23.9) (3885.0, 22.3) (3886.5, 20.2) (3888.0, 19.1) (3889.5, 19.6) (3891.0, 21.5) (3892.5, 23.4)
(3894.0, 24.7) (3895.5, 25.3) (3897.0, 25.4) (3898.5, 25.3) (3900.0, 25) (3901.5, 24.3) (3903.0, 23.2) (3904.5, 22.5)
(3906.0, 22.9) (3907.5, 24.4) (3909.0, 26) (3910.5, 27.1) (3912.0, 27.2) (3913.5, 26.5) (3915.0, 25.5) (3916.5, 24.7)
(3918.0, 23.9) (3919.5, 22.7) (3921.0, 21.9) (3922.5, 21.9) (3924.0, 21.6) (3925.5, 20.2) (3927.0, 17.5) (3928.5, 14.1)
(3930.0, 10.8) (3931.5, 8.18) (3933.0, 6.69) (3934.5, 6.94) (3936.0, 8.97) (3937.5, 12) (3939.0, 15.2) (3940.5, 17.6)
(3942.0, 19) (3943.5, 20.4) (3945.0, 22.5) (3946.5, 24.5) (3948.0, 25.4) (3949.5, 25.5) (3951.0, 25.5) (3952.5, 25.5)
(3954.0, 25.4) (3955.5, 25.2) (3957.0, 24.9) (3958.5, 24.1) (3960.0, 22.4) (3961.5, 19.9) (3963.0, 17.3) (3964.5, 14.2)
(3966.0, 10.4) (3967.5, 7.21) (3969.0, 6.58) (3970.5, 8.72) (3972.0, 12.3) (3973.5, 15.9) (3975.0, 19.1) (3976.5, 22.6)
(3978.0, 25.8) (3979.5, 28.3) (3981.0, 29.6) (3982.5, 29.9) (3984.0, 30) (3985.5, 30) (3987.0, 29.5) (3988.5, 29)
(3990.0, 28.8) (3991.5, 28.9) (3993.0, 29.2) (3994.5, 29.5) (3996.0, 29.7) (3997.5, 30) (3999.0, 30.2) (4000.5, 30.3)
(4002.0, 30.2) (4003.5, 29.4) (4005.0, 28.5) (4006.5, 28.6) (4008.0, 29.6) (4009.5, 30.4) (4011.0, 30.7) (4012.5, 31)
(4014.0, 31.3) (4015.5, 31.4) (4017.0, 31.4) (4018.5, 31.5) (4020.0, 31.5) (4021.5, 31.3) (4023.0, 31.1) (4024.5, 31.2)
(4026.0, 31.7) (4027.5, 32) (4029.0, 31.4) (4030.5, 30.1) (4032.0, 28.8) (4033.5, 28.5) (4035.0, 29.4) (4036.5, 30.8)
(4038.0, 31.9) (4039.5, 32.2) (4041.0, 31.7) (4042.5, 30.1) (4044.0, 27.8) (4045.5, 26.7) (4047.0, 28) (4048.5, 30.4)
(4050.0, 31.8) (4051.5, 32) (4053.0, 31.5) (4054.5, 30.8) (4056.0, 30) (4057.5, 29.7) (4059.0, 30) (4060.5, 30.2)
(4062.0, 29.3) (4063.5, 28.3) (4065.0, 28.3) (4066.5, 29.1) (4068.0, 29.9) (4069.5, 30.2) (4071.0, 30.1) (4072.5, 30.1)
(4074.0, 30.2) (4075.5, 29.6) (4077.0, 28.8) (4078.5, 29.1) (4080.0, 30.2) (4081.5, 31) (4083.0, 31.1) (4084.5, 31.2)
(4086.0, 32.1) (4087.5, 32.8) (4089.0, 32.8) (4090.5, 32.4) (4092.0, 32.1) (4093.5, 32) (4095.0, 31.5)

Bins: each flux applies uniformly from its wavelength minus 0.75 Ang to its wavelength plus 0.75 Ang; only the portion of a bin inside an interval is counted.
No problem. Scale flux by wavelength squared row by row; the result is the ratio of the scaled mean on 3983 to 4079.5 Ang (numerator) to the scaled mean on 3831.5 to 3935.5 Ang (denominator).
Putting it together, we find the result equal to 1.5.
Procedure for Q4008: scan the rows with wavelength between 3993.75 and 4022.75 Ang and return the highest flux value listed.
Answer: 31.5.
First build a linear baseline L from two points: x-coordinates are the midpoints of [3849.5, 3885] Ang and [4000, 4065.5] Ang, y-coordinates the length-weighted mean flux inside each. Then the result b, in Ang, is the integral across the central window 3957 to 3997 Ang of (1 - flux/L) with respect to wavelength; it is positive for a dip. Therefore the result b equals 8.5 Ang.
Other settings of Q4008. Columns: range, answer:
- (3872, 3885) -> 24.5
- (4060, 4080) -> 30.2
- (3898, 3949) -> 27.2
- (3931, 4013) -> 31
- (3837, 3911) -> 28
